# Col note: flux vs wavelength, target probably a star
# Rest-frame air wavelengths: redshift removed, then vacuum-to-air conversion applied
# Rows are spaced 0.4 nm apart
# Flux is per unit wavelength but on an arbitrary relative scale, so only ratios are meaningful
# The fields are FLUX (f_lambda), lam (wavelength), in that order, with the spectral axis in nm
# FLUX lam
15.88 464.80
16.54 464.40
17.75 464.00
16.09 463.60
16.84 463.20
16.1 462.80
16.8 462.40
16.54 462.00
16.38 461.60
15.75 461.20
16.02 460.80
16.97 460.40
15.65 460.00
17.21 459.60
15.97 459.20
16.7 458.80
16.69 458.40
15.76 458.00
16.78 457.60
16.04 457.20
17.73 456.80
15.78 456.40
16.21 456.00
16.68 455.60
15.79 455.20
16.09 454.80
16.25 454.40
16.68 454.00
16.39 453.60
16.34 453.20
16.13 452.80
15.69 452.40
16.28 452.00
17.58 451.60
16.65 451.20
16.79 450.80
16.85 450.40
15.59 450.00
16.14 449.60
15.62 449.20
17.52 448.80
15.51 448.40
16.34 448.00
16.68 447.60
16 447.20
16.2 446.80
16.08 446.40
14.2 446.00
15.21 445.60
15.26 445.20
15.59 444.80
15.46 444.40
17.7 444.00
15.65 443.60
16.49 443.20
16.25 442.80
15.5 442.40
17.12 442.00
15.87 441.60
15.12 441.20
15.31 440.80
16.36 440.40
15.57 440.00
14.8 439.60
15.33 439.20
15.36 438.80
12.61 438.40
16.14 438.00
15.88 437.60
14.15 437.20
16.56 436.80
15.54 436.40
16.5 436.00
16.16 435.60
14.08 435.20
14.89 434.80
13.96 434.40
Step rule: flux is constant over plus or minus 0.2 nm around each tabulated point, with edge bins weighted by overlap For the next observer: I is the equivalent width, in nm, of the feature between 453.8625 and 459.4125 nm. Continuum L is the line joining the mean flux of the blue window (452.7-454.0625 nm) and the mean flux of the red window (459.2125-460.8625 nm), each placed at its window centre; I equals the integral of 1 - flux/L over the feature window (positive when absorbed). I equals 0.01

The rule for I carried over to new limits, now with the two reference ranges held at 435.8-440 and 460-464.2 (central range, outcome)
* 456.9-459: -0.023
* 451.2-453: -0.051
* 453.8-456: -0.022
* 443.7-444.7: -0.050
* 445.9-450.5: -0.081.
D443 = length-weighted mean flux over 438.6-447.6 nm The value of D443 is 15.8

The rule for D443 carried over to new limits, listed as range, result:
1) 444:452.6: 16.1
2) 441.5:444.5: 16.3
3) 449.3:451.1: 16.3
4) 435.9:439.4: 15.3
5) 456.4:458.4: 16.5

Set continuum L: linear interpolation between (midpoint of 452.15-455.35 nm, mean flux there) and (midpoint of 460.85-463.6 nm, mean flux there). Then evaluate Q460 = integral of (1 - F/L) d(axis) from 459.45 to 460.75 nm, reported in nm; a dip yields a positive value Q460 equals -0.02 nm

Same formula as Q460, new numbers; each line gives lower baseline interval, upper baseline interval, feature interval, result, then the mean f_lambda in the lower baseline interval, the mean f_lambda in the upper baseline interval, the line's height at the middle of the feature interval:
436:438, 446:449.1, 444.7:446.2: 0.10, 15.7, 16.2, 16.1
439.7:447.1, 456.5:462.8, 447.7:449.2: -0.03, 15.8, 16.4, 16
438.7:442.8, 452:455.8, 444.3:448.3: 0.05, 15.7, 16.2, 15.9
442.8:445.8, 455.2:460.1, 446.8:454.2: -0.10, 15.9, 16.4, 16.2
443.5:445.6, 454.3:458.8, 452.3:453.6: 0.01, 15.9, 16.4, 16.2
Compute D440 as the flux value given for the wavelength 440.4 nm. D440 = 16.36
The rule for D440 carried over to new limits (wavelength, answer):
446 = 14.2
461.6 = 16.38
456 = 16.21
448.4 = 15.51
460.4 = 16.97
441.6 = 15.87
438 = 16.14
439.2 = 15.33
